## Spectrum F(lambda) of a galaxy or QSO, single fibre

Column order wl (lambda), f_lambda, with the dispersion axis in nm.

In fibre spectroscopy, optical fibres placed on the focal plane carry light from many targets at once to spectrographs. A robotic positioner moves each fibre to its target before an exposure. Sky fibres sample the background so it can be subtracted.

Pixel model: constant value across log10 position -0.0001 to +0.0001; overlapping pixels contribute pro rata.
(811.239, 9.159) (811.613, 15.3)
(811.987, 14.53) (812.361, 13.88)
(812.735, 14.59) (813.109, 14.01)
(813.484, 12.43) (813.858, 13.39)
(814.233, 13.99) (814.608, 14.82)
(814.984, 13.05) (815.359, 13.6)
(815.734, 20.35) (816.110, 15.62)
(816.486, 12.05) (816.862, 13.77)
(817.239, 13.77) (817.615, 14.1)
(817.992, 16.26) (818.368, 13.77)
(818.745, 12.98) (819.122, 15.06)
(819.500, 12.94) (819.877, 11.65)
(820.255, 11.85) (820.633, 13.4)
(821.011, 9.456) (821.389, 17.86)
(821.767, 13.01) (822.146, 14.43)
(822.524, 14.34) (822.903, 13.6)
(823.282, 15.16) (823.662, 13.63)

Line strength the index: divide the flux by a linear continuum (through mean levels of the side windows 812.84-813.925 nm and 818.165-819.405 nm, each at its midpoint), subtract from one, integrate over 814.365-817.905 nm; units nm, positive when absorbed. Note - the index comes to -0.25 nm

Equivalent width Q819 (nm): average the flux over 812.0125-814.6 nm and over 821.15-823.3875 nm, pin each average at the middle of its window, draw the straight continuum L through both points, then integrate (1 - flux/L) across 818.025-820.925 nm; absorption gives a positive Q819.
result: 0.25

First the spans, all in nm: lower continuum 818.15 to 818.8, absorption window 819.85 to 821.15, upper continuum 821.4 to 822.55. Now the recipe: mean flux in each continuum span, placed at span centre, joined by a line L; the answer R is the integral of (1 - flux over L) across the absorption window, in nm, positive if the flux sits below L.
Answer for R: 0.225 nm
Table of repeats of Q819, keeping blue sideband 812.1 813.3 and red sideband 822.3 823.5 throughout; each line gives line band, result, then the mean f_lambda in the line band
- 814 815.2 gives 0.02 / 13.9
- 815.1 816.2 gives -0.17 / 16.4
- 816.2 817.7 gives 0.08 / 13.5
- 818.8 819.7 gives 0.03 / 13.8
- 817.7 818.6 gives -0.03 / 14.8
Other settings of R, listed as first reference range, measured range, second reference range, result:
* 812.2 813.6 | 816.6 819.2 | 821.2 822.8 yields 0.04 nm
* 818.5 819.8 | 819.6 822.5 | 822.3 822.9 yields 0.14 nm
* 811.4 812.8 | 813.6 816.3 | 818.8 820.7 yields -0.20 nm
